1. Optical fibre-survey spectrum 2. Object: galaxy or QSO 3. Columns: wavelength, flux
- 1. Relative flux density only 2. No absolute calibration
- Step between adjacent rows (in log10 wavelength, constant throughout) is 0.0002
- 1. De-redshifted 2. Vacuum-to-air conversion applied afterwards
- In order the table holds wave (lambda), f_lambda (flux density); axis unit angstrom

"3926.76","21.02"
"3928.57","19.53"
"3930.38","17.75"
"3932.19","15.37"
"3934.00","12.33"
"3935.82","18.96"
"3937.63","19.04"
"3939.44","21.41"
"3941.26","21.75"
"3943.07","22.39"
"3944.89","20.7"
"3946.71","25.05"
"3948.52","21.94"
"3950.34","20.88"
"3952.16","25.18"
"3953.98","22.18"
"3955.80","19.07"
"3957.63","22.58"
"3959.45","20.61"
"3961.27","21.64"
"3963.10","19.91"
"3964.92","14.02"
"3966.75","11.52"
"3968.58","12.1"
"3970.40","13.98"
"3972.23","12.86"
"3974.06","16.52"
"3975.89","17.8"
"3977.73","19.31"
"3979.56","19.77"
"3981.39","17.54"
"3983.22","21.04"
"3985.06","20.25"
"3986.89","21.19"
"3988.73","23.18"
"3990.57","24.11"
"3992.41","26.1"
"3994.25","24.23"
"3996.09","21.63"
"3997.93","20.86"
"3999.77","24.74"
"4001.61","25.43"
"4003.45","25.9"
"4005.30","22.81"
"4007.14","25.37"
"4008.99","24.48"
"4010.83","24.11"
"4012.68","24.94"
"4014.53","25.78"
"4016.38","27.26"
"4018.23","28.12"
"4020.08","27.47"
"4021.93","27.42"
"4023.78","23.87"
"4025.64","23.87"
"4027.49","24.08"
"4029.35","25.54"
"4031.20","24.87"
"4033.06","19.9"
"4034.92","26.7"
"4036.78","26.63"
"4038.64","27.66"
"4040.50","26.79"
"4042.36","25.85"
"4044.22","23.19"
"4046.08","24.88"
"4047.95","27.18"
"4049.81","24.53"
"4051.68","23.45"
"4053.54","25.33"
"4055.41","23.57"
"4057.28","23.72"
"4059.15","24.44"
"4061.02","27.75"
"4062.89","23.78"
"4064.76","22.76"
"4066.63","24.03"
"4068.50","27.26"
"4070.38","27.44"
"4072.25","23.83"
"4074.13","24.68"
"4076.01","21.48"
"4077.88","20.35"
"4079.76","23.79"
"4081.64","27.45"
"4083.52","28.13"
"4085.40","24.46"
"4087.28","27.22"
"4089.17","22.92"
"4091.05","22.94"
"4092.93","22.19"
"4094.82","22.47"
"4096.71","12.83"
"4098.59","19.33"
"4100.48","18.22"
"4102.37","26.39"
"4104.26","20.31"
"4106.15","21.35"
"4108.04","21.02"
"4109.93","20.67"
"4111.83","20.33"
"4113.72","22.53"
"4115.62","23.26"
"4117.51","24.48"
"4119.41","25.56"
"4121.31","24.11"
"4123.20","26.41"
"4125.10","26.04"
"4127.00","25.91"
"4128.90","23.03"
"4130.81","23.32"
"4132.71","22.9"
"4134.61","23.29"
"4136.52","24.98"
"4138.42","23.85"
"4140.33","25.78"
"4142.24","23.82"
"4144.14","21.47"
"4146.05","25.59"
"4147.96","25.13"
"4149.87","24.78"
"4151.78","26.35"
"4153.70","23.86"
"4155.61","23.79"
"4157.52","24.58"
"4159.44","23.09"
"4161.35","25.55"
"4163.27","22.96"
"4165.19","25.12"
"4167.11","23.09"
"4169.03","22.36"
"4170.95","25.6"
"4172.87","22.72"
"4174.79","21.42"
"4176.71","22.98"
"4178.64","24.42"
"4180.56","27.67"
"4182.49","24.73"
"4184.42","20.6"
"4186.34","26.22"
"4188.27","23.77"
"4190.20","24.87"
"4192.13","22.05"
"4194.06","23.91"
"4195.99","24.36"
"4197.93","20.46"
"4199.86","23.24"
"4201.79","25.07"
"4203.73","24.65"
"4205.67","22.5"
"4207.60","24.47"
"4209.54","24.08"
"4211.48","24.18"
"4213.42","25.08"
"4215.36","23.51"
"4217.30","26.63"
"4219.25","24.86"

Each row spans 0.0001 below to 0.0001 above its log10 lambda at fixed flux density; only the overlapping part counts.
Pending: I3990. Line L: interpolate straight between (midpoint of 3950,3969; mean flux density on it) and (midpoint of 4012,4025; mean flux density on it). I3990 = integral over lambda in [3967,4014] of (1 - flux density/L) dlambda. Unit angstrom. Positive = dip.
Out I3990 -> 4.1 angstrom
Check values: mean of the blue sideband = 19.2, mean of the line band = 21.1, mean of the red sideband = 26.4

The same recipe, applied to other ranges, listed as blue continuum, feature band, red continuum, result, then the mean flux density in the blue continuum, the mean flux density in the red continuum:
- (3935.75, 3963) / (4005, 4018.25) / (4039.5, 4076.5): -1.0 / 21.6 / 24.8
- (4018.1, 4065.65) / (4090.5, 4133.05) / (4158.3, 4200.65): 3.4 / 25.1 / 23.7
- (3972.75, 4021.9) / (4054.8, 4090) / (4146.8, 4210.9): -1.9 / 23.1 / 24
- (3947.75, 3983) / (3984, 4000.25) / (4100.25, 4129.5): -3.0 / 18.4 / 23.2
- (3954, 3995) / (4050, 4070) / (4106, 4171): -2.9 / 19.1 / 23.9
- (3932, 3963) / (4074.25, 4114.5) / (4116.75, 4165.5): 2.2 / 20.8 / 24.4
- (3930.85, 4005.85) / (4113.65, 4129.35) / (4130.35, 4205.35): -1.1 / 20.2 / 23.9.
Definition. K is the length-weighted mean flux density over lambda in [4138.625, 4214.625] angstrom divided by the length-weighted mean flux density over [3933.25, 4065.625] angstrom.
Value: 1.07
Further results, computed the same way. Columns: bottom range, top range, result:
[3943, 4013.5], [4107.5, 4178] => 1.14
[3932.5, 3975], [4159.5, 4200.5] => 1.25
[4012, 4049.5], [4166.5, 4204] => 0.93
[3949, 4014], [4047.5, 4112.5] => 1.12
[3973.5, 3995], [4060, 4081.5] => 1.16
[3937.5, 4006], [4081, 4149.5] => 1.13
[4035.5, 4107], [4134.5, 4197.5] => 1.00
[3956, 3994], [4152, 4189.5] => 1.27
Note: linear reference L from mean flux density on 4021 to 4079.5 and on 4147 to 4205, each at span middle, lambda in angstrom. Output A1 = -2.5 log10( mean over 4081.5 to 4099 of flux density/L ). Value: 0.073 mag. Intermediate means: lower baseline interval 24.7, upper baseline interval 24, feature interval 22.9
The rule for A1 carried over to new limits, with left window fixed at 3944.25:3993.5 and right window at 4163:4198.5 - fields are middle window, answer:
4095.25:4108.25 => 0.115 mag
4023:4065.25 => -0.176 mag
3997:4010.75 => -0.190 mag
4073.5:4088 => -0.134 mag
